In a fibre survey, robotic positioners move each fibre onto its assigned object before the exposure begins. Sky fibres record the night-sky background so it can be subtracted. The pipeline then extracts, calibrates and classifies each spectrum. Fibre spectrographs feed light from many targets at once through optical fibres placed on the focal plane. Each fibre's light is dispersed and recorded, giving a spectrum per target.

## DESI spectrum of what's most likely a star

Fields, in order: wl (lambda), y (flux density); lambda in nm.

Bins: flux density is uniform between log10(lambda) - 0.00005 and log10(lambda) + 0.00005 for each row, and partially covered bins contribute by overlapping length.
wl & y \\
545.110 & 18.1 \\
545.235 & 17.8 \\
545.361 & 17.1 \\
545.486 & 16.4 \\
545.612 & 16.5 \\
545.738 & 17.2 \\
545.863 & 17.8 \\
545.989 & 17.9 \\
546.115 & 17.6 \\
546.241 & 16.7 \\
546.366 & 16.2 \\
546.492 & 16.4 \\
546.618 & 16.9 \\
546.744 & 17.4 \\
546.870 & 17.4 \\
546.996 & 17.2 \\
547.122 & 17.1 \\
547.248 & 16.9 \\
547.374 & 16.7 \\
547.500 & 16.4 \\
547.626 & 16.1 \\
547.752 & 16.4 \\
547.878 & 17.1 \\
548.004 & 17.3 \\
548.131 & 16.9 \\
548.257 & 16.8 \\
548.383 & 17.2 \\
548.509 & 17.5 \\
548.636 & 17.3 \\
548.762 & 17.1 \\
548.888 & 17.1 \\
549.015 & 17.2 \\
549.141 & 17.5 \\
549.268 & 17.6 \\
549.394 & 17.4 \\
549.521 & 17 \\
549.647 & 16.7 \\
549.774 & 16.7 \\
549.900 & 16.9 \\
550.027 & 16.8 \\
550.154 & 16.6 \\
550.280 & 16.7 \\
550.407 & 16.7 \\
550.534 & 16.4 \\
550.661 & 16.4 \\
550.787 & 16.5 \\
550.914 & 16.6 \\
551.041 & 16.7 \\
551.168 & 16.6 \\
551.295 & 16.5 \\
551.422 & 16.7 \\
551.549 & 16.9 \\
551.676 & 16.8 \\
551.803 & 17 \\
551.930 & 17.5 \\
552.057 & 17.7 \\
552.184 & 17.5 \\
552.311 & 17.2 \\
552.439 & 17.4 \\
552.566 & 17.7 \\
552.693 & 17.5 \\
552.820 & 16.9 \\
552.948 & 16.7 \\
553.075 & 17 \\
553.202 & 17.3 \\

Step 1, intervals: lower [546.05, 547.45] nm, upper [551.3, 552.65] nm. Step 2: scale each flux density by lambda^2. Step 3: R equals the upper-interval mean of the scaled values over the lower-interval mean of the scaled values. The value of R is 1.0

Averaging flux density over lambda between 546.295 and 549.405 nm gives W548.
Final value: 17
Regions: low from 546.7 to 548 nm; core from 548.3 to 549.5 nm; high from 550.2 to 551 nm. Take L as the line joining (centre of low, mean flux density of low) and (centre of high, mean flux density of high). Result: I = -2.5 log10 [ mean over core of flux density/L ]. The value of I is -0.04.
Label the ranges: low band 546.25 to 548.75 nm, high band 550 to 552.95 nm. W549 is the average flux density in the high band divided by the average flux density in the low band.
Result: 1.0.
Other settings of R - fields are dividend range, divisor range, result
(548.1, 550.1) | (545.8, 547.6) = 1.01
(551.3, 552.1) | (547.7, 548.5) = 1.02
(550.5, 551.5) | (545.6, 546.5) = 0.99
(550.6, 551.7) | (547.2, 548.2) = 1.01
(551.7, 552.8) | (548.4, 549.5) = 1.02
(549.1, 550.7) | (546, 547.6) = 1.01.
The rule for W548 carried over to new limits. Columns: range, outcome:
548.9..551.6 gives 16.8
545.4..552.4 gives 17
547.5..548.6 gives 16.9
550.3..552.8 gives 17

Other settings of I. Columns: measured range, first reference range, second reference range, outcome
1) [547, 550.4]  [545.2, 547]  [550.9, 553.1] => 0.007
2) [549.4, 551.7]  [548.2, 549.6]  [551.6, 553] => 0.036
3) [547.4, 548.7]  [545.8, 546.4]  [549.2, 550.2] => 0.014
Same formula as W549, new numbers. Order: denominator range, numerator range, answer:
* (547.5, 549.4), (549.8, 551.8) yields 0.98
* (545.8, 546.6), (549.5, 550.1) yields 0.98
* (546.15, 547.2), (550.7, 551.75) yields 0.98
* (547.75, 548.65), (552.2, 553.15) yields 1.01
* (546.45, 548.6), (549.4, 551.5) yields 0.99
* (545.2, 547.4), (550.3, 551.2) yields 0.97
